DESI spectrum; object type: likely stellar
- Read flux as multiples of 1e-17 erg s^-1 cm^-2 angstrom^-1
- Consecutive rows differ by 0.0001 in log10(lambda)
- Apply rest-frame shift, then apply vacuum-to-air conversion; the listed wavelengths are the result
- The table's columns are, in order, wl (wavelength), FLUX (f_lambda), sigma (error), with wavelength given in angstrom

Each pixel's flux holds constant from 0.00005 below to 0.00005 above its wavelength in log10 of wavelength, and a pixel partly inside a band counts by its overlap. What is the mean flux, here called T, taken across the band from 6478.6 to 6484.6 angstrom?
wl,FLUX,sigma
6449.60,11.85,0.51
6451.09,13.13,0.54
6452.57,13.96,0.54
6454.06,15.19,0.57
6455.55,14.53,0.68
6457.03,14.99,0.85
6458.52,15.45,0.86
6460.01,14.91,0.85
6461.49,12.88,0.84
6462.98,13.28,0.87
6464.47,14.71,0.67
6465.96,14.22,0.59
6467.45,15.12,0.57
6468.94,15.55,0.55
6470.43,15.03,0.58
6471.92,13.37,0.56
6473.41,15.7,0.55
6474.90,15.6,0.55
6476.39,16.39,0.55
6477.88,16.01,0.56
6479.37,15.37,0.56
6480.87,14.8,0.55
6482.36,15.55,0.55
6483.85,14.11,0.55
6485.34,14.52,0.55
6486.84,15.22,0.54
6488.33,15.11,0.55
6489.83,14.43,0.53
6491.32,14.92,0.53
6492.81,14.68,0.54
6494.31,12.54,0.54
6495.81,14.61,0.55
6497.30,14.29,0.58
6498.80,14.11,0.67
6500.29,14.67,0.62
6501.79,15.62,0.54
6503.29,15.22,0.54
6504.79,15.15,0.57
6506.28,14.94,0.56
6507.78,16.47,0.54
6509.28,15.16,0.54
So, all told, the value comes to 15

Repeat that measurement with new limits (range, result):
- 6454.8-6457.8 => 14.8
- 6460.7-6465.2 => 13.6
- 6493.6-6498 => 13.8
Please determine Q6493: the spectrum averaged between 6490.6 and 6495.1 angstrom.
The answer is 14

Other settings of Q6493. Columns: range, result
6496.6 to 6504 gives 14.8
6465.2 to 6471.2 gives 15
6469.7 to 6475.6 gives 14.9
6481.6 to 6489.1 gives 14.9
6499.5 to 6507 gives 15.1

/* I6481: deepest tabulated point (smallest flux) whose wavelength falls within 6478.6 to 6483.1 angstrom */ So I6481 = 14.8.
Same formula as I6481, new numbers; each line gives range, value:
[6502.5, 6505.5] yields 15.15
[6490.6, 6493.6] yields 14.68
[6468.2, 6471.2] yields 15.03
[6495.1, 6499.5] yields 14.11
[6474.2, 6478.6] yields 15.6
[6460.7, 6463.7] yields 12.88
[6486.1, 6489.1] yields 15.11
